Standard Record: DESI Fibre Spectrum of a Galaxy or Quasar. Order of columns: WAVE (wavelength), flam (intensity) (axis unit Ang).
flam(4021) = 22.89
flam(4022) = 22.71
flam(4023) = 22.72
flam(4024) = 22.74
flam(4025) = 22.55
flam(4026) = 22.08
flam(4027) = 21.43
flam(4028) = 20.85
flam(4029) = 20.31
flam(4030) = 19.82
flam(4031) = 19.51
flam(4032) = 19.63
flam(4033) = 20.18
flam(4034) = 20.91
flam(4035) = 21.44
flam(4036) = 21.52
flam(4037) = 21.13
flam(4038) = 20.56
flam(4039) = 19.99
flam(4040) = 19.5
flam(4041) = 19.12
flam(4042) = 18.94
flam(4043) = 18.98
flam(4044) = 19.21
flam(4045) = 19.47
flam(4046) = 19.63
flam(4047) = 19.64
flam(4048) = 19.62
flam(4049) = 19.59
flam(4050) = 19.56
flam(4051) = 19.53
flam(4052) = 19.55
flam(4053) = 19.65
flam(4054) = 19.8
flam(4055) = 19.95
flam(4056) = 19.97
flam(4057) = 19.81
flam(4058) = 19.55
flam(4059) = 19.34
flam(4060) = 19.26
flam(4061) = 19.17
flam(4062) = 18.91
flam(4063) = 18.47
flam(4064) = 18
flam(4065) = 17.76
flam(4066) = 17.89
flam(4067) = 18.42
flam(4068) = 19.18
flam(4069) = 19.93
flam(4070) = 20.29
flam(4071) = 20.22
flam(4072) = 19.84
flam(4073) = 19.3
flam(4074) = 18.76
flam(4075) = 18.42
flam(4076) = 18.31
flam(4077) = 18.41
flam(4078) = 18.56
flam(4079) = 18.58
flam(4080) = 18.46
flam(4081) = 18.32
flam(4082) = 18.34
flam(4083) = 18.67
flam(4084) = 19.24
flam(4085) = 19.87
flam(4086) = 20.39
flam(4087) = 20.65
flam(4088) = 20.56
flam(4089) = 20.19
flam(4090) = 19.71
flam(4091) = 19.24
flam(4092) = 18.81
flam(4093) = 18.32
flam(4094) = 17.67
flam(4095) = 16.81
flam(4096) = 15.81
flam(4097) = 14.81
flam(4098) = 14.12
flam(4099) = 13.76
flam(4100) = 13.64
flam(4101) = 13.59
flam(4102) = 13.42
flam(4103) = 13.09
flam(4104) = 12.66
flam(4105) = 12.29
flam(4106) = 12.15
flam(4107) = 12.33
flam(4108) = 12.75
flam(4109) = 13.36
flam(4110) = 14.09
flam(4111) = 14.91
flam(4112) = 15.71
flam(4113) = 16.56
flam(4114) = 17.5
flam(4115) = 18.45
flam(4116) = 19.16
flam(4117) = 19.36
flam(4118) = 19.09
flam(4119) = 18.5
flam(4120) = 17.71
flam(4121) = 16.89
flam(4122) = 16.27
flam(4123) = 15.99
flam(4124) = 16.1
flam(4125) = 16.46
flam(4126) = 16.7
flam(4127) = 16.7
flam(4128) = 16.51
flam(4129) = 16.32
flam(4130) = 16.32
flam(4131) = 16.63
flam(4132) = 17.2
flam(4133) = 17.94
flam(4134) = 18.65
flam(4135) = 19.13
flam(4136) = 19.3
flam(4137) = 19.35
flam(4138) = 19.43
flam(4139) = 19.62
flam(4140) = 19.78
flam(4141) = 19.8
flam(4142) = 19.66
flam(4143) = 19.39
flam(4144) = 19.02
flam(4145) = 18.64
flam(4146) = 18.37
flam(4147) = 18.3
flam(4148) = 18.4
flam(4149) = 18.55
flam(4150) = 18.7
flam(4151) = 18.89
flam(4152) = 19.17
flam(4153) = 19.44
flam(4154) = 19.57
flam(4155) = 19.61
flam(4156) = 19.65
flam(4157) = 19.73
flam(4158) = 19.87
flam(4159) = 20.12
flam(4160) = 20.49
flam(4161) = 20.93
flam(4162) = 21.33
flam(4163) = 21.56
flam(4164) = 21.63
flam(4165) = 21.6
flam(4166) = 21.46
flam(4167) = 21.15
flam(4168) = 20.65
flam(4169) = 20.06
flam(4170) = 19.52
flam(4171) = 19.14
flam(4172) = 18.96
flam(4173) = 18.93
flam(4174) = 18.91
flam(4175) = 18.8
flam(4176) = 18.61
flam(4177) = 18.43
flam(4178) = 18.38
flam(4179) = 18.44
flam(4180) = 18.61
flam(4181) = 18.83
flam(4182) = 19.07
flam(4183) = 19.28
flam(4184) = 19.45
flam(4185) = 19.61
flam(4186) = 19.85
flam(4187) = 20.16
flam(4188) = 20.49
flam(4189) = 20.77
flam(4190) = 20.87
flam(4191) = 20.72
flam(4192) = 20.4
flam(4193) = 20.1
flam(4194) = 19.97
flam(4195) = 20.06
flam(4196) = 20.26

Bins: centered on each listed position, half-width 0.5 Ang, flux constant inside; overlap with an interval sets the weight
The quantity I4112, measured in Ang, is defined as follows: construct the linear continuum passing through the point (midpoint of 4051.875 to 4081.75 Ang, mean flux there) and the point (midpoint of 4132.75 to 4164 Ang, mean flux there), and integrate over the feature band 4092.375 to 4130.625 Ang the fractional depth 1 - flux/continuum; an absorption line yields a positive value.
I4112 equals 7.1 Ang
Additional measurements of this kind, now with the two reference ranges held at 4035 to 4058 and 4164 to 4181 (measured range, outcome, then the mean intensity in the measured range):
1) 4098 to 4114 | 4.8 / 13.8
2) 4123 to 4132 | 1.4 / 16.5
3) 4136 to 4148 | 0.2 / 19.2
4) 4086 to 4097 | 0.6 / 18.7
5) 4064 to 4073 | 0.3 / 19.1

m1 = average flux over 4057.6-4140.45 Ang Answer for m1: 17.5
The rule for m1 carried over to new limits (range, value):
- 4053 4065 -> 19.2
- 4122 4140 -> 17.6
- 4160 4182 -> 19.8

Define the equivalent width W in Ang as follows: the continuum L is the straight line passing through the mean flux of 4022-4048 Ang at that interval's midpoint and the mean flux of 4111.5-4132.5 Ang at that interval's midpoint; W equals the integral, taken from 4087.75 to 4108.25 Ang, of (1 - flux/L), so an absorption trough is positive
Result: 2.97 Ang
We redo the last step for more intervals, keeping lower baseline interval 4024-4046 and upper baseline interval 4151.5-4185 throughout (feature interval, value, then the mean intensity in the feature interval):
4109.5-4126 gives 2.4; 17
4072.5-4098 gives 2.0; 18.6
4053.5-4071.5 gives 0.9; 19.2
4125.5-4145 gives 1.6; 18.3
